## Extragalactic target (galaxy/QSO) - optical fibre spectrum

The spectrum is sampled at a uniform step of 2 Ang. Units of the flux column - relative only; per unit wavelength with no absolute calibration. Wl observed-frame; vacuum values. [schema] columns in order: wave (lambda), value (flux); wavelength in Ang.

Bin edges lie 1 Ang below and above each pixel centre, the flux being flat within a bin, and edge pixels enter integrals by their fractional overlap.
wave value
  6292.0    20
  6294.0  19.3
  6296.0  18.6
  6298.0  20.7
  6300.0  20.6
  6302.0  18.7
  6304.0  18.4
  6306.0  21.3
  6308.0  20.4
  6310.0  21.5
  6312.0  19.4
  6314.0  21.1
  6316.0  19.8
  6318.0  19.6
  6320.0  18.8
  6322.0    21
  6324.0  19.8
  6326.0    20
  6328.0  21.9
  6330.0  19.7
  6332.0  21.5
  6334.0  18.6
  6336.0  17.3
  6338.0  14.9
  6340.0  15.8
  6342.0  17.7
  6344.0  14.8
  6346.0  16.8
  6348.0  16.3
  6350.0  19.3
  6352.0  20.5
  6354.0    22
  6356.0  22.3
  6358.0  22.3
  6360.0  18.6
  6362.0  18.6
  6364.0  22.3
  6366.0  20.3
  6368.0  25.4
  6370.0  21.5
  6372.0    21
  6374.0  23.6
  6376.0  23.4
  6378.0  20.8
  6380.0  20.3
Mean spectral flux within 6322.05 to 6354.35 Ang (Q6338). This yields 18.6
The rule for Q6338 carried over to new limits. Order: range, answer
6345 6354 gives 18.6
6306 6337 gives 20.1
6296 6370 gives 19.7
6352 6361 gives 21.2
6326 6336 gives 20.1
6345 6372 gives 20.5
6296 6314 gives 20.1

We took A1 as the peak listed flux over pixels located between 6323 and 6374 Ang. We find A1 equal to 25.4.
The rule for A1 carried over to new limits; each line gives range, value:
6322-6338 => 21.9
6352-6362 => 22.3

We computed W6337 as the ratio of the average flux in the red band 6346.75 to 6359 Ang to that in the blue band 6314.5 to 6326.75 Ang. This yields 1.02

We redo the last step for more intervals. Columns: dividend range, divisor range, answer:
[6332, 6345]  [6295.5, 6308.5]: 0.85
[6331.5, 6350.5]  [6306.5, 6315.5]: 0.83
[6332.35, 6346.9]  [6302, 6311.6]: 0.83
